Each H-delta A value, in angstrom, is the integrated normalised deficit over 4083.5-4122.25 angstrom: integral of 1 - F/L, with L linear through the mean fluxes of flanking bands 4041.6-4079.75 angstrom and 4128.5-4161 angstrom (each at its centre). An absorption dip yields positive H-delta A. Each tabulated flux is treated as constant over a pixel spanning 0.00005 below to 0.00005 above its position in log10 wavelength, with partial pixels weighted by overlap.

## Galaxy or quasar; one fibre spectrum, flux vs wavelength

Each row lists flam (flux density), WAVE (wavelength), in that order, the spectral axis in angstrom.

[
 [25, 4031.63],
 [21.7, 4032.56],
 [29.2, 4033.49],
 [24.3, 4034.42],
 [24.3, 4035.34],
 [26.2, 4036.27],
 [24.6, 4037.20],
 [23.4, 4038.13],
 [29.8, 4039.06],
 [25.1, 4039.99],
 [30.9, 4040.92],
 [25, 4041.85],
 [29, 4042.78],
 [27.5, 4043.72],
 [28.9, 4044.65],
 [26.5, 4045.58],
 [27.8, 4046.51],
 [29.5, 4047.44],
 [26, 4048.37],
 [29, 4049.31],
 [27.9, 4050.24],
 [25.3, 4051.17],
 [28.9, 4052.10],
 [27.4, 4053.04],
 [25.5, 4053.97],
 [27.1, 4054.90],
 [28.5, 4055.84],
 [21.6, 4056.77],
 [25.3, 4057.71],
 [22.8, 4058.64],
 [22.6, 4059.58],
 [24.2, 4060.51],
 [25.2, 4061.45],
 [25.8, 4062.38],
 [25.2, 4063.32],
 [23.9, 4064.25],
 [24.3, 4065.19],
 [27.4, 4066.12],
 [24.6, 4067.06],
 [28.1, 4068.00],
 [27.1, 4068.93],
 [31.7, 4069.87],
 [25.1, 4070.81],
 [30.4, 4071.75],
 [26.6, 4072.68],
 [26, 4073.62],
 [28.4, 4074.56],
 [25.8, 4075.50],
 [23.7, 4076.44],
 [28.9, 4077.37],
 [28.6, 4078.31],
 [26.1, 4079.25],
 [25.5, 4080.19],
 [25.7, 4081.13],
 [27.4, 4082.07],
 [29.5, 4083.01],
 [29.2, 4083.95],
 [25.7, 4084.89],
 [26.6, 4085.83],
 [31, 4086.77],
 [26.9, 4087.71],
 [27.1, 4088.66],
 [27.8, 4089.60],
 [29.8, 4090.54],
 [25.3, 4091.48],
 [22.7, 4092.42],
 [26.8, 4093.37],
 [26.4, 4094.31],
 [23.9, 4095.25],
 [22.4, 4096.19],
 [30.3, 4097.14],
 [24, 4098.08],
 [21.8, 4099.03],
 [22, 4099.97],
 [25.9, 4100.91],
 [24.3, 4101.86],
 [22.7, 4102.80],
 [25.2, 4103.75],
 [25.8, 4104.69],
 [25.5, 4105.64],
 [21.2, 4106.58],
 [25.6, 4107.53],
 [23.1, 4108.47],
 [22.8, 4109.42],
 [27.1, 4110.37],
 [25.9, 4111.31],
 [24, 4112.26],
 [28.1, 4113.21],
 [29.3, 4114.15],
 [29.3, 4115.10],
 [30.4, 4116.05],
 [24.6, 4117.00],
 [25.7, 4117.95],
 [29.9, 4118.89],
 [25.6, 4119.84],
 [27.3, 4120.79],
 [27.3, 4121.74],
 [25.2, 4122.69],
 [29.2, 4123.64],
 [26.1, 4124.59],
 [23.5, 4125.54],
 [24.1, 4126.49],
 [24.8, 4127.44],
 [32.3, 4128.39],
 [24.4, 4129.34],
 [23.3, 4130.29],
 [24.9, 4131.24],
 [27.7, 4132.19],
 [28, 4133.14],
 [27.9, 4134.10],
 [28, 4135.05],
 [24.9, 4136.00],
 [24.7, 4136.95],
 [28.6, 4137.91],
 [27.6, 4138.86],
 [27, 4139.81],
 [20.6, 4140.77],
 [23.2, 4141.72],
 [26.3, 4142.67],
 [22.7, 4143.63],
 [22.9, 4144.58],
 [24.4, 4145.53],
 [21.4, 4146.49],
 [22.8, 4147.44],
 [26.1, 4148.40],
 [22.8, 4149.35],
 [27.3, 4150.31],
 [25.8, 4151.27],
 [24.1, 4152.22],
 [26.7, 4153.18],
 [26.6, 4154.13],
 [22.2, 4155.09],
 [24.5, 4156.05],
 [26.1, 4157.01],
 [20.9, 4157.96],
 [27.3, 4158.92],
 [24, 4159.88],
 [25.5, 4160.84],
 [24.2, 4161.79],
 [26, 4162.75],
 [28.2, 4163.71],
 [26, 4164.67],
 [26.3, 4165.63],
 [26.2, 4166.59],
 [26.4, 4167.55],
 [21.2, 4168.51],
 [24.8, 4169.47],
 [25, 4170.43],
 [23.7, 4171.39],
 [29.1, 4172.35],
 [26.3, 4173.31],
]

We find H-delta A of -0.3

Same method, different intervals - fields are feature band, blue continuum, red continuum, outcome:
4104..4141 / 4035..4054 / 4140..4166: -1.3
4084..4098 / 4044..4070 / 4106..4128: -0.2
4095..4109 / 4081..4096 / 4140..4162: 1.1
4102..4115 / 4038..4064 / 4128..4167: 0.3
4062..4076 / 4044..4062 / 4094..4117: -0.4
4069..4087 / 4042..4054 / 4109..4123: -0.1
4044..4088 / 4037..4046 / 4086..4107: -0.6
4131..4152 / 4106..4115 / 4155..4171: 0.0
